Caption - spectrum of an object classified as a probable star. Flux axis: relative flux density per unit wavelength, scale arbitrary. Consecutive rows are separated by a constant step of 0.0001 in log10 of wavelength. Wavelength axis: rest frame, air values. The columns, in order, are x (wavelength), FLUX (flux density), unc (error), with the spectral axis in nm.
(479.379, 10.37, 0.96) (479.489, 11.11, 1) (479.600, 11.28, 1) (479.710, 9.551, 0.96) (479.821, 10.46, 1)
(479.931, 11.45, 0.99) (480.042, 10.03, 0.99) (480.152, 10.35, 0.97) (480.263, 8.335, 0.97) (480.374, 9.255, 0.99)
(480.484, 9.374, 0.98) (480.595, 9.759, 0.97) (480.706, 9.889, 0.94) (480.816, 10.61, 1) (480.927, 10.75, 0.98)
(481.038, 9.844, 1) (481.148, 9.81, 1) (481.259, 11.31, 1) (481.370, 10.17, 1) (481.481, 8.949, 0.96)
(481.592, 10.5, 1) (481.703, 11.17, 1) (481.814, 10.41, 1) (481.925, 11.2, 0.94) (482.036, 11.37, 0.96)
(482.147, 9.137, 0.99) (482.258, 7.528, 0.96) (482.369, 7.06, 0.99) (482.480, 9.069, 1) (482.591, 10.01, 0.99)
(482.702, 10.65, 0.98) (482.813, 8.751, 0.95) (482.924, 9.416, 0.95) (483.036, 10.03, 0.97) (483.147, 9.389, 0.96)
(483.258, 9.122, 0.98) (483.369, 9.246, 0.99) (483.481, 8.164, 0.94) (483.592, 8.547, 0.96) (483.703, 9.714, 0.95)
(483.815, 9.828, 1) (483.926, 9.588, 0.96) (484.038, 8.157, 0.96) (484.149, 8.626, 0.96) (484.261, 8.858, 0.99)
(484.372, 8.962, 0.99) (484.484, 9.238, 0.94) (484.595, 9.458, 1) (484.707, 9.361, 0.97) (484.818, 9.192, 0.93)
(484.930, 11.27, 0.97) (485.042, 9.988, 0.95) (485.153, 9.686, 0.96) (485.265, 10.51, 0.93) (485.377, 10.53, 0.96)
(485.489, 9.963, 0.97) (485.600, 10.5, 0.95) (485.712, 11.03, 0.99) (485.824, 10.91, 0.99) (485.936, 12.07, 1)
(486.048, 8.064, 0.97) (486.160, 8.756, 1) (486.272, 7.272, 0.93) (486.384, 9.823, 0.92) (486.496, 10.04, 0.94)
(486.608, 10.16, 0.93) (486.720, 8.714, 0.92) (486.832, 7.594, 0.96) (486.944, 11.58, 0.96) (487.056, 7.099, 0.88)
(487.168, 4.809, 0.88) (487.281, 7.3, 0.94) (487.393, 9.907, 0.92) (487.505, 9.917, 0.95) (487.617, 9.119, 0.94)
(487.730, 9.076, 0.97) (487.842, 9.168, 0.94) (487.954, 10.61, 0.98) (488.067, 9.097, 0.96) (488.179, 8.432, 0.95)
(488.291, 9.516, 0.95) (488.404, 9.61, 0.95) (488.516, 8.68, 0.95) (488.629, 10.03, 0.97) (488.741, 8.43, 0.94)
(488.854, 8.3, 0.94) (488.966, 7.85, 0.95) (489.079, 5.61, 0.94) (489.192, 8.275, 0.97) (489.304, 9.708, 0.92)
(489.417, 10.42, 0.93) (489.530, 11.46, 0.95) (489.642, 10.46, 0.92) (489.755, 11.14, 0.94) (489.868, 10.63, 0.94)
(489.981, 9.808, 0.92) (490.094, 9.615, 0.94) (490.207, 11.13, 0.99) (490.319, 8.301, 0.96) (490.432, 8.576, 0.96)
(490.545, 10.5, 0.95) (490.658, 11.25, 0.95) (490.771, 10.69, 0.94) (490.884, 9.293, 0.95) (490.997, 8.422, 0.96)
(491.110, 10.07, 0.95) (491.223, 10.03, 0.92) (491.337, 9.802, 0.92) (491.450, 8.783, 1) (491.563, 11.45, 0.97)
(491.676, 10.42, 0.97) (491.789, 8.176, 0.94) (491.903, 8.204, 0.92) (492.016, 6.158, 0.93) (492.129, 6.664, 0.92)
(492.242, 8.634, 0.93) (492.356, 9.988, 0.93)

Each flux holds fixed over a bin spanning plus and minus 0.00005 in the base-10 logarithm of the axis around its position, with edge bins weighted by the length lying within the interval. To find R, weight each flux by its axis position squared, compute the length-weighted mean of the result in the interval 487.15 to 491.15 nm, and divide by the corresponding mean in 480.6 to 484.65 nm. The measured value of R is 1.0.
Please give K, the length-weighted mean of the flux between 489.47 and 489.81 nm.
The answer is 11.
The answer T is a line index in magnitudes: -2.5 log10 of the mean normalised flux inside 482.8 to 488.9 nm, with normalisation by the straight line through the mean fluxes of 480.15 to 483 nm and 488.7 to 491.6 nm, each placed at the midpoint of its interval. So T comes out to 0.05 mag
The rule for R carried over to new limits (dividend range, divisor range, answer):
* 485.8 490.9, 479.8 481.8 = 0.95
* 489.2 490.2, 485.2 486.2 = 1.02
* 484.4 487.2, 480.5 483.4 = 0.99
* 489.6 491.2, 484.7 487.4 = 1.08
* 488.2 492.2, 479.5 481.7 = 0.96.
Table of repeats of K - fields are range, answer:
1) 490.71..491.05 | 9.5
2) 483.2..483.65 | 8.79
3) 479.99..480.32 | 9.56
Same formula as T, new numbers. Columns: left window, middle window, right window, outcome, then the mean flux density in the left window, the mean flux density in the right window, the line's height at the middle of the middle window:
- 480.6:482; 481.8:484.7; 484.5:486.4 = 0.10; 10.4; 9.89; 10.1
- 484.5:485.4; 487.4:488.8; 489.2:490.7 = 0.08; 9.95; 10.2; 10.1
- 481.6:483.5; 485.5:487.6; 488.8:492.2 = 0.03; 9.56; 9.37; 9.47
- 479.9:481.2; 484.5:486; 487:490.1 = -0.10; 9.93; 9.07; 9.42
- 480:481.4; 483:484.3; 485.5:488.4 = 0.06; 9.96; 9.24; 9.62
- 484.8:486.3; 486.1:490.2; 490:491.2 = 0.09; 10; 9.8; 9.92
